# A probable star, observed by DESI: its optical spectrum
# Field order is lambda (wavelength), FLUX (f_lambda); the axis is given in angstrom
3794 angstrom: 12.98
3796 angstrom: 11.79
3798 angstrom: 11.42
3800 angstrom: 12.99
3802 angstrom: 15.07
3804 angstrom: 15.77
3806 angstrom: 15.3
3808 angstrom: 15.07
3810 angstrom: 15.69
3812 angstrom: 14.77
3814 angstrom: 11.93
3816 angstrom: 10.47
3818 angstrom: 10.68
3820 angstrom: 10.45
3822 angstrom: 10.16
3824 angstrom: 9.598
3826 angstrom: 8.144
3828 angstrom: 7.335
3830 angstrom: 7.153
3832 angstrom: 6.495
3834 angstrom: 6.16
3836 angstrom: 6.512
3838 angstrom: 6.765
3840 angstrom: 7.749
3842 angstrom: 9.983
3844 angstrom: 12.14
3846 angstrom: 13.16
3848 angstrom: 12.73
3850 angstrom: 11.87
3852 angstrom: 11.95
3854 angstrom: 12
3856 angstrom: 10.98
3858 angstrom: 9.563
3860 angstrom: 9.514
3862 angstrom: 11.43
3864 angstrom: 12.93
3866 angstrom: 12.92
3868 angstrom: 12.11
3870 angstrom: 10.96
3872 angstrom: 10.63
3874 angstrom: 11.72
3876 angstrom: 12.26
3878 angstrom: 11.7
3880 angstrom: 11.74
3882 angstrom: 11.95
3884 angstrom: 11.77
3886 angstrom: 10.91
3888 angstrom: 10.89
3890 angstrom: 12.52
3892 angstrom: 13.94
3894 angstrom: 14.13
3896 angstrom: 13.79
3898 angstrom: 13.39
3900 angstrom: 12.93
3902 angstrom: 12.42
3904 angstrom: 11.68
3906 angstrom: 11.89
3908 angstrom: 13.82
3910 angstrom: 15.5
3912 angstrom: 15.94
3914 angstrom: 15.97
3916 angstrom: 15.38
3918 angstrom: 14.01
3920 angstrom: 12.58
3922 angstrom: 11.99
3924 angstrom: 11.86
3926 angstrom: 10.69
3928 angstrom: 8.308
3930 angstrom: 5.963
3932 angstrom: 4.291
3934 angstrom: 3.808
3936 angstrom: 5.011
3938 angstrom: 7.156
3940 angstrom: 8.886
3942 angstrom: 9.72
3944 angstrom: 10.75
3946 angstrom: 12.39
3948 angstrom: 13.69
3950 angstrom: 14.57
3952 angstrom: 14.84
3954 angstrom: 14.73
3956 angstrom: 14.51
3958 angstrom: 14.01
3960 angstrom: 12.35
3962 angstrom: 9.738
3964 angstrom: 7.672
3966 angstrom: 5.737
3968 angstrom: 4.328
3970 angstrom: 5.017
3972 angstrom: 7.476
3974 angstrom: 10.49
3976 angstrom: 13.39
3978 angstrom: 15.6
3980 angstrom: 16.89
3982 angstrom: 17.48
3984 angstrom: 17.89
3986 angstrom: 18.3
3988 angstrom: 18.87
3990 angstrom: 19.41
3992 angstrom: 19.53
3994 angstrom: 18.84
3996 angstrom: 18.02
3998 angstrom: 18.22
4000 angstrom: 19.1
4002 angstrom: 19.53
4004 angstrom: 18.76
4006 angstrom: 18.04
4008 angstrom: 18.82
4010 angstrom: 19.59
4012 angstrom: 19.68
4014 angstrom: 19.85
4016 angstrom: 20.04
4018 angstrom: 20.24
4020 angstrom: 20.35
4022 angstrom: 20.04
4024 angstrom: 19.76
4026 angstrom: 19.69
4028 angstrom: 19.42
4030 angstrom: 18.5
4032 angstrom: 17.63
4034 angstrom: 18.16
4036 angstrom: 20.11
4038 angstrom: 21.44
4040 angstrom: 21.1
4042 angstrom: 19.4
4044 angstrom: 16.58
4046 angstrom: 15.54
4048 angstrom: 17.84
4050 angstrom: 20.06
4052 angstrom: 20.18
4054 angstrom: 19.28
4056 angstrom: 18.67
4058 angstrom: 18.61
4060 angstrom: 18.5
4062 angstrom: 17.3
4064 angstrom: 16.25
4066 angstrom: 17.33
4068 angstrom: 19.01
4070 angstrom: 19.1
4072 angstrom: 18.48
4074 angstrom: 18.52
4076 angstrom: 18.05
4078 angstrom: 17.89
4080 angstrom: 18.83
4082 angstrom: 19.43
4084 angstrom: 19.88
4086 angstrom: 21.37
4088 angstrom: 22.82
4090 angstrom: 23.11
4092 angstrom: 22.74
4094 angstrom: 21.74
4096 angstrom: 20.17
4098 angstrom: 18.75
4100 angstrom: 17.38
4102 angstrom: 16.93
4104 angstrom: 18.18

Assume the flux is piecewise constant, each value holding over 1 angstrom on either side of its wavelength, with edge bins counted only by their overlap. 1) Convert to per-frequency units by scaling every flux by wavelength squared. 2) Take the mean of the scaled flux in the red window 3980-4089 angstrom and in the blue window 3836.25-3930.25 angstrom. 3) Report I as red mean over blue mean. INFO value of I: 1.7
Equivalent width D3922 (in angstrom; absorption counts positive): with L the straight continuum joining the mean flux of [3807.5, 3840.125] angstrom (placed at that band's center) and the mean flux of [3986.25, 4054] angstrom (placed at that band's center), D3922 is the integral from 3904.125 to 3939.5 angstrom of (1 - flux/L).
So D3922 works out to 8.49 angstrom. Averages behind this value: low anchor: 9.68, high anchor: 19.2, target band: 10.8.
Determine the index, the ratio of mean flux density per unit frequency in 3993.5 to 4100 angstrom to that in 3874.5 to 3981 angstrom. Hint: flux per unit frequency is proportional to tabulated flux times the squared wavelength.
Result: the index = 1.8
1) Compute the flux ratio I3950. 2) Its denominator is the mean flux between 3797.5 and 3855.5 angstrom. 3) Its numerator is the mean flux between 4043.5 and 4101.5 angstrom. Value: 1.73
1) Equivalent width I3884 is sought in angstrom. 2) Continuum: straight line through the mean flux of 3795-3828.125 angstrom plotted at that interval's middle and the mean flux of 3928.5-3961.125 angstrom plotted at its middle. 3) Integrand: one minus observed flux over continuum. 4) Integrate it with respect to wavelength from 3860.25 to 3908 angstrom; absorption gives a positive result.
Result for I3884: -4.1 angstrom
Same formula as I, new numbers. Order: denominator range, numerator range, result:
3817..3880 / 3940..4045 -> 1.69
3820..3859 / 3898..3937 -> 1.23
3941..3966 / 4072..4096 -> 1.78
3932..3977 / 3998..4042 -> 2.04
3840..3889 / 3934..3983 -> 1.00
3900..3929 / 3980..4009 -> 1.49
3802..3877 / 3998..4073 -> 1.90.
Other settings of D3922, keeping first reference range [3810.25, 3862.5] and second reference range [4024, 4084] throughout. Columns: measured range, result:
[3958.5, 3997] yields 5.5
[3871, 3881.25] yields 0.0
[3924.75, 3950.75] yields 9.8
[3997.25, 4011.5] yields -1.9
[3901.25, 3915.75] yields -1.2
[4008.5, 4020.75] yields -2.0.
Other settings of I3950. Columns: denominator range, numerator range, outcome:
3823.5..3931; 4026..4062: 1.66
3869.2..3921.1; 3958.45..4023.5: 1.24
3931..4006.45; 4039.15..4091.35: 1.45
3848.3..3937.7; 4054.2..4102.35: 1.66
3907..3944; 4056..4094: 1.82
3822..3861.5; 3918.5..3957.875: 1.10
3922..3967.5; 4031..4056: 1.89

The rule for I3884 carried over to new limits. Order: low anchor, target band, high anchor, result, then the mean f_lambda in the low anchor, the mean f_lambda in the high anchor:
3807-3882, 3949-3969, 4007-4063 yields 5.69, 10.8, 19.2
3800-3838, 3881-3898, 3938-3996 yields -0.86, 10.9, 13.1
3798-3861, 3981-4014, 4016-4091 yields -3.26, 10.9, 19.2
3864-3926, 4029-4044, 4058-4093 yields -1.16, 12.7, 19.3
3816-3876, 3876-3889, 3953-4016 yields -0.04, 10.2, 15.3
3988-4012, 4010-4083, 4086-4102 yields 3.24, 18.9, 20.7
